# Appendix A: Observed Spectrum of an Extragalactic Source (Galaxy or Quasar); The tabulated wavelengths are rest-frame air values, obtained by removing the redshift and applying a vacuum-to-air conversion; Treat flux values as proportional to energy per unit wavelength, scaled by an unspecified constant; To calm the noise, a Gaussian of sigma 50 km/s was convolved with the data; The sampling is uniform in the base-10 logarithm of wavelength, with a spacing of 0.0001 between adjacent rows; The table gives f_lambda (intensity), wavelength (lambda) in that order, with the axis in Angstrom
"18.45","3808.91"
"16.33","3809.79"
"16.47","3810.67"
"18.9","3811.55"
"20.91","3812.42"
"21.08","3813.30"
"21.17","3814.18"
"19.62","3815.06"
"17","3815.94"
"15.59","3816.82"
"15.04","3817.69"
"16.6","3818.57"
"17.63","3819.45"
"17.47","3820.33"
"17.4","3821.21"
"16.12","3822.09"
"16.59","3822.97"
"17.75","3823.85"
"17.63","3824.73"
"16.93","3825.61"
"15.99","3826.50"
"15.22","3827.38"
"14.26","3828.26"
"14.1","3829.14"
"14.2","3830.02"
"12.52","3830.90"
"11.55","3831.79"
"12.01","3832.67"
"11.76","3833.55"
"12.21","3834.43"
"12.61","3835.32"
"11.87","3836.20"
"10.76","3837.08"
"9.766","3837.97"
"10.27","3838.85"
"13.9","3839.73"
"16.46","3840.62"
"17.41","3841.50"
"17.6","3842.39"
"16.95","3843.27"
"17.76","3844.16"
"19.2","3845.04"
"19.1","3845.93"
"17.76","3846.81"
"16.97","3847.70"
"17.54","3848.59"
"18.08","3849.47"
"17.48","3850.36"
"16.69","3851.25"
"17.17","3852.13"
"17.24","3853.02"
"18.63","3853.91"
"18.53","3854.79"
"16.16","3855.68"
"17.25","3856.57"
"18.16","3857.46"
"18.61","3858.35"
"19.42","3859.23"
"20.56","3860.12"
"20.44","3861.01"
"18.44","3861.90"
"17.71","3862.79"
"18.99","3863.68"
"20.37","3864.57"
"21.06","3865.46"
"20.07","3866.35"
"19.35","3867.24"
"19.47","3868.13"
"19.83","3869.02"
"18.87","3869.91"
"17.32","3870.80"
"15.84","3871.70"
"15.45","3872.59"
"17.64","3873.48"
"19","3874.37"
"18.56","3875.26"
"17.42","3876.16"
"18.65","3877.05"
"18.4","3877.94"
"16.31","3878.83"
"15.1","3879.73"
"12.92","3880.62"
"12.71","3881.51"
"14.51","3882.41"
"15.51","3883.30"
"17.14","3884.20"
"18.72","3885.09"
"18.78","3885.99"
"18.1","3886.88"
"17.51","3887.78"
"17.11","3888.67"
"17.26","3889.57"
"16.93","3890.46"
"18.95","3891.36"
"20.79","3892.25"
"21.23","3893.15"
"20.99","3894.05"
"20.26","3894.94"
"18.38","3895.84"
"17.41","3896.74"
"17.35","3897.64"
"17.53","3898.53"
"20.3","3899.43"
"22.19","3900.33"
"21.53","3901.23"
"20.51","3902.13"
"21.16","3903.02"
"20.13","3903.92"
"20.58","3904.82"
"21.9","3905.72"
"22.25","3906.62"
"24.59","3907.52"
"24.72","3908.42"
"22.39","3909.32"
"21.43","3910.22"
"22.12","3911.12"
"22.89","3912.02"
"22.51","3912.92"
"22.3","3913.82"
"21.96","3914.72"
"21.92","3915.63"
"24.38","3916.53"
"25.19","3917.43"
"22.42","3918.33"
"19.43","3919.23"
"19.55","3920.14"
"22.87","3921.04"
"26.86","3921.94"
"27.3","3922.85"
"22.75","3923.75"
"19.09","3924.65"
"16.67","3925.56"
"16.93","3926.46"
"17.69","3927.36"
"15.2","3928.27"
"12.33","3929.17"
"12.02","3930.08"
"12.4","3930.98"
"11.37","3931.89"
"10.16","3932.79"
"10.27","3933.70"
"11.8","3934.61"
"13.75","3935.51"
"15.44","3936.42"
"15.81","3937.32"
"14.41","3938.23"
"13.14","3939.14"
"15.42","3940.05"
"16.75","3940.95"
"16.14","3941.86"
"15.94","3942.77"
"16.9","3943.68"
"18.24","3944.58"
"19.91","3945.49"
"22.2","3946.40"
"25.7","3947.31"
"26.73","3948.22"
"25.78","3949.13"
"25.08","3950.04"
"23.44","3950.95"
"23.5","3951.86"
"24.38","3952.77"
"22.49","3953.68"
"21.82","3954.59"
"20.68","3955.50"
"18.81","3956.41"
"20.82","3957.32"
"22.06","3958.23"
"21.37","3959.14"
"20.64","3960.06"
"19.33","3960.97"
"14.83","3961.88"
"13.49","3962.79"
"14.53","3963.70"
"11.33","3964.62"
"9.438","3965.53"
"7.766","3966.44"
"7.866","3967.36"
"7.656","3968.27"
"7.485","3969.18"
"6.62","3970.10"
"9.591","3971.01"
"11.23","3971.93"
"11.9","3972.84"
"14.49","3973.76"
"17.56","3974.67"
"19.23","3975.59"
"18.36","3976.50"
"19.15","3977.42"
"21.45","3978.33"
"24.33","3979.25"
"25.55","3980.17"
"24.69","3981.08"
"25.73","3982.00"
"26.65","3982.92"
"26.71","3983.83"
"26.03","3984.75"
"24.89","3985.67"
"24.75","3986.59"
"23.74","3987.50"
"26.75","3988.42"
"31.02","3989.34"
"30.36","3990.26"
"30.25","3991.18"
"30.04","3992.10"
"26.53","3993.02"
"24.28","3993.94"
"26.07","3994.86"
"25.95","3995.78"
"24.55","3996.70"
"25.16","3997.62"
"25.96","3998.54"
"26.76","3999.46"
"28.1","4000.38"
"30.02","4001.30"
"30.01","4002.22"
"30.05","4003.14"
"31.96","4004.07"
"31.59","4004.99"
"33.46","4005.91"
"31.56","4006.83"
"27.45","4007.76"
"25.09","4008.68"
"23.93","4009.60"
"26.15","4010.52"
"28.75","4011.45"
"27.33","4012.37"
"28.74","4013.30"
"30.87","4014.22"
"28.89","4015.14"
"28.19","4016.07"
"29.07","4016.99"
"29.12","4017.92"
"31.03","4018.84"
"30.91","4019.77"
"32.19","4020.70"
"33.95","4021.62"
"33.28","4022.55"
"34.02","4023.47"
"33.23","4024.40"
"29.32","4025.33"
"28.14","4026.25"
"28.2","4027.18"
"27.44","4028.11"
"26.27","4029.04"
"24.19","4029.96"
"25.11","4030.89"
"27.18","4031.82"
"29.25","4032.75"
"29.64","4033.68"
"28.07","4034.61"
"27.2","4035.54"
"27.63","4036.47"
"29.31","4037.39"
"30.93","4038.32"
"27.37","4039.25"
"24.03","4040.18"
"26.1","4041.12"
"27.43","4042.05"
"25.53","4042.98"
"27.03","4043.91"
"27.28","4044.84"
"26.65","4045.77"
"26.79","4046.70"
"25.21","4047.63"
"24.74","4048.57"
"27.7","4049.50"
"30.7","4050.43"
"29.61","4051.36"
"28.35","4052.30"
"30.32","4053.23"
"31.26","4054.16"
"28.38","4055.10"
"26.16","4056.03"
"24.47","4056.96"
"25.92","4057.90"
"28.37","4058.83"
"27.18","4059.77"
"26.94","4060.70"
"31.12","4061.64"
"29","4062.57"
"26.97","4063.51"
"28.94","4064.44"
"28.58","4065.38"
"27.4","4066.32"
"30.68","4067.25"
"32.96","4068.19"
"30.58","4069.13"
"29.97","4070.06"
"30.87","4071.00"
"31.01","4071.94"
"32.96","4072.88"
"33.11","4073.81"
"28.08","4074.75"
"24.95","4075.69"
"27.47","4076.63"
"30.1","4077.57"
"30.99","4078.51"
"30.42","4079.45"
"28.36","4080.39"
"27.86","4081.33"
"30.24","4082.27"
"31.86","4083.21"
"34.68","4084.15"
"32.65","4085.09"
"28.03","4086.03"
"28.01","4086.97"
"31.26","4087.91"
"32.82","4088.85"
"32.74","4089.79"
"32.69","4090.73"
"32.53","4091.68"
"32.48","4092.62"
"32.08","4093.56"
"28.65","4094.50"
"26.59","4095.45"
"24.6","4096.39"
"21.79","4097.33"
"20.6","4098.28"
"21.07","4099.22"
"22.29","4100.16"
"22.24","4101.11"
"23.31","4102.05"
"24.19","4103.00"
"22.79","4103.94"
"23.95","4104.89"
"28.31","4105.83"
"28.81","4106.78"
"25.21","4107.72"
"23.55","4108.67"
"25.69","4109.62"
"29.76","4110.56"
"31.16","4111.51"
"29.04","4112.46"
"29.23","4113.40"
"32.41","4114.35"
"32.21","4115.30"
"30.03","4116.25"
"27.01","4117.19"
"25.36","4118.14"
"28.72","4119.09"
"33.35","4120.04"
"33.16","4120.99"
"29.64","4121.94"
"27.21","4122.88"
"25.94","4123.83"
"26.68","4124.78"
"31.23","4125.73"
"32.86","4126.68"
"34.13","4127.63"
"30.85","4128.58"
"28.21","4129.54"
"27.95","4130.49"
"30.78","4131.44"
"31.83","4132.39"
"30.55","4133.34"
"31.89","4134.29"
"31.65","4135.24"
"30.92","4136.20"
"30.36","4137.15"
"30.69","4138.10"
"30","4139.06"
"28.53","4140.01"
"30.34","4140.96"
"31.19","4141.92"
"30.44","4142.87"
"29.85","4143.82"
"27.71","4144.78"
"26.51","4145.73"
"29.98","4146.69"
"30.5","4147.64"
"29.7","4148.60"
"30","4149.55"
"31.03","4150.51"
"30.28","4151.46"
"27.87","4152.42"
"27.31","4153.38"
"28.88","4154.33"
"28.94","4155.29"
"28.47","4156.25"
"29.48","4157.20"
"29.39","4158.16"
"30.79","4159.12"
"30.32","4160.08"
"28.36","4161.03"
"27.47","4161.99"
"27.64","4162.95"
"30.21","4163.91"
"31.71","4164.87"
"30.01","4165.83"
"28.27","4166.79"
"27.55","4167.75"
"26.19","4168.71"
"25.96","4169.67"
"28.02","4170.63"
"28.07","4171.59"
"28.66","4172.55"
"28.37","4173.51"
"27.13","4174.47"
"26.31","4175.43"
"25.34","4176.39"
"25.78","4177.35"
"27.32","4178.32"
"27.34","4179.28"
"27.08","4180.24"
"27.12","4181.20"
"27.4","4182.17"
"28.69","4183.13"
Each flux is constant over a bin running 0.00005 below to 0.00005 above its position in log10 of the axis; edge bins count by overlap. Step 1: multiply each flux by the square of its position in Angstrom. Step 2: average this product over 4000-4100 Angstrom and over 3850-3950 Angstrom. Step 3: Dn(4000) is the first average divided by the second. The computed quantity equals 1.66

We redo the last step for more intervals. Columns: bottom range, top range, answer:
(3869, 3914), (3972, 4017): 1.44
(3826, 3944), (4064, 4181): 1.84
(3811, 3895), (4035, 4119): 1.85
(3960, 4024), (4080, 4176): 1.29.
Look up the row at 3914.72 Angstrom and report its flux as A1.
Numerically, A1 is 21.96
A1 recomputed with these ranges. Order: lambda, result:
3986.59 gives 24.75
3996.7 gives 24.55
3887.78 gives 17.51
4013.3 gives 28.74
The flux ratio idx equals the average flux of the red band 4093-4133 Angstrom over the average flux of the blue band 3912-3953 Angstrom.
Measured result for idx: 1.5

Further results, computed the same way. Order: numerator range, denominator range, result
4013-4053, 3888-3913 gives 1.39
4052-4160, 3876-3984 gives 1.57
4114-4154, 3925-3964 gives 1.68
